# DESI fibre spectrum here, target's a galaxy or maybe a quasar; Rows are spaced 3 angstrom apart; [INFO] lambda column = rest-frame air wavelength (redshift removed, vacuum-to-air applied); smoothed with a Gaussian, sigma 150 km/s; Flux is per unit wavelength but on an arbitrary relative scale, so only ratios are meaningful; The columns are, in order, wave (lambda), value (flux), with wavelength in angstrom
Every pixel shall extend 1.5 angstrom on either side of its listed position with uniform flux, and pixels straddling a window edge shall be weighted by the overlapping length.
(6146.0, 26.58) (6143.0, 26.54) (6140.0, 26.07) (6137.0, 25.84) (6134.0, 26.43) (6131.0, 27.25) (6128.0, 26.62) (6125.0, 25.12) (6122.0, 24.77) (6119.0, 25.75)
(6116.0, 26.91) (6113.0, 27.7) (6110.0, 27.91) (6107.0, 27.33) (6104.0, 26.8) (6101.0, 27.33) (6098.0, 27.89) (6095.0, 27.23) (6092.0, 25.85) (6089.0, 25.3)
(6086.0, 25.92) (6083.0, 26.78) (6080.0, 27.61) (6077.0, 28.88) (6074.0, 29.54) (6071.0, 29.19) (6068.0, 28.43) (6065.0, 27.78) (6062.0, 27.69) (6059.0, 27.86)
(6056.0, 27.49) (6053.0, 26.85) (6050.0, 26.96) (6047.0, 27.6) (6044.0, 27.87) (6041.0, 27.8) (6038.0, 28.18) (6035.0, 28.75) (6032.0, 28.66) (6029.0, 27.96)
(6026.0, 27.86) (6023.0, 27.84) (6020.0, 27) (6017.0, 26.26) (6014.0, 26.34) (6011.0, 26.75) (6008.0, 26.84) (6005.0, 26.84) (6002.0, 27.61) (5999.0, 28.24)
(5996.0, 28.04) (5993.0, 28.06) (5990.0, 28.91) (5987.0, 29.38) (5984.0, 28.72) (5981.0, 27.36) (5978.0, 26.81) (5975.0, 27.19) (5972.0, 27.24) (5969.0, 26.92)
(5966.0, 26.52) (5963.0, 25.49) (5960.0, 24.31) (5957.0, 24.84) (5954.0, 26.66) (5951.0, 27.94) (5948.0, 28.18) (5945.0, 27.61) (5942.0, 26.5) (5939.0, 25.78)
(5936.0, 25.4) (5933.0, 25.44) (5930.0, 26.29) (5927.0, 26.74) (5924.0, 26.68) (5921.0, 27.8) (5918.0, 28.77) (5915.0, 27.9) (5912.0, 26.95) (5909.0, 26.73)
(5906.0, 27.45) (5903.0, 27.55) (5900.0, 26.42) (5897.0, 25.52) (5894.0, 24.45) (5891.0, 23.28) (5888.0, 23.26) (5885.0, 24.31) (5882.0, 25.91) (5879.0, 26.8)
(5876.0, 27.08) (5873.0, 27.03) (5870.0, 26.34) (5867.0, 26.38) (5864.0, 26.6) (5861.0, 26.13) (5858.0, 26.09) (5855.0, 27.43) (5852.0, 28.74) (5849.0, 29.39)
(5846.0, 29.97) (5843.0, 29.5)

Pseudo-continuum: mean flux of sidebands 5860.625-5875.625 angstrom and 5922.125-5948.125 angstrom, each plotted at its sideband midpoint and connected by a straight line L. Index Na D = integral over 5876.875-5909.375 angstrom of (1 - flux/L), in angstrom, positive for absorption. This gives 1.13 angstrom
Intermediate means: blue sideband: 26.6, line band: 25.6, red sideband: 26.4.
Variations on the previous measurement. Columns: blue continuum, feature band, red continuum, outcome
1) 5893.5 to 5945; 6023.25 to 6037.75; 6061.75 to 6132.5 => -0.7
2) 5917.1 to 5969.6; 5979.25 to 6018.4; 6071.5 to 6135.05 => -1.4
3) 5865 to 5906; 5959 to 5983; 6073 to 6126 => -0.3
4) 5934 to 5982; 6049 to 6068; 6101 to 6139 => -0.7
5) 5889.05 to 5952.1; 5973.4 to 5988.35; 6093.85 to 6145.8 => -0.7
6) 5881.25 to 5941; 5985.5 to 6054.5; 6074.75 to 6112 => -2.5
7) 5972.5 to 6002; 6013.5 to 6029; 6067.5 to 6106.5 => 0.3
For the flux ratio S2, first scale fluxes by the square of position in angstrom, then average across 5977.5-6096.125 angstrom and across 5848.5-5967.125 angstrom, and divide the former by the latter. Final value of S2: 1.1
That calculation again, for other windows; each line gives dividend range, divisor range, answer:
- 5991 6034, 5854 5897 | 1.12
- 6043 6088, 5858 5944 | 1.12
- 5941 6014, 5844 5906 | 1.06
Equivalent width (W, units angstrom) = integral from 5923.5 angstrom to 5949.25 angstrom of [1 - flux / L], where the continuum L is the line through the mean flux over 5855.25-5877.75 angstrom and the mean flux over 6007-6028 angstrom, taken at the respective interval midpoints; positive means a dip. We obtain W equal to 0.3 angstrom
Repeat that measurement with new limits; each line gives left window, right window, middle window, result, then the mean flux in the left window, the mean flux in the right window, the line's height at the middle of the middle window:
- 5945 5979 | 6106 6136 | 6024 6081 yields -3.2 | 26.6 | 26.6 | 26.6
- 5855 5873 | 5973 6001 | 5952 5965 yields 1.0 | 26.5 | 28.1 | 27.7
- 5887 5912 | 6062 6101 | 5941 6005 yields -2.0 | 25.7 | 27.5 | 26.4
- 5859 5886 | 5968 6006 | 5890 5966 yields 1.7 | 26.3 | 27.8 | 27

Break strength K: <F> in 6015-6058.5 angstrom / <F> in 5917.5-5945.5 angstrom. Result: 1.0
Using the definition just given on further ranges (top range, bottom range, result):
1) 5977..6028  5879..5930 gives 1.05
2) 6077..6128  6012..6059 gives 0.97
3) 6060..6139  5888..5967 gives 1.03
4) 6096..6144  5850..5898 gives 1.02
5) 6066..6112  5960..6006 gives 1.00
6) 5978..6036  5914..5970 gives 1.04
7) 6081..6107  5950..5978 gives 1.01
